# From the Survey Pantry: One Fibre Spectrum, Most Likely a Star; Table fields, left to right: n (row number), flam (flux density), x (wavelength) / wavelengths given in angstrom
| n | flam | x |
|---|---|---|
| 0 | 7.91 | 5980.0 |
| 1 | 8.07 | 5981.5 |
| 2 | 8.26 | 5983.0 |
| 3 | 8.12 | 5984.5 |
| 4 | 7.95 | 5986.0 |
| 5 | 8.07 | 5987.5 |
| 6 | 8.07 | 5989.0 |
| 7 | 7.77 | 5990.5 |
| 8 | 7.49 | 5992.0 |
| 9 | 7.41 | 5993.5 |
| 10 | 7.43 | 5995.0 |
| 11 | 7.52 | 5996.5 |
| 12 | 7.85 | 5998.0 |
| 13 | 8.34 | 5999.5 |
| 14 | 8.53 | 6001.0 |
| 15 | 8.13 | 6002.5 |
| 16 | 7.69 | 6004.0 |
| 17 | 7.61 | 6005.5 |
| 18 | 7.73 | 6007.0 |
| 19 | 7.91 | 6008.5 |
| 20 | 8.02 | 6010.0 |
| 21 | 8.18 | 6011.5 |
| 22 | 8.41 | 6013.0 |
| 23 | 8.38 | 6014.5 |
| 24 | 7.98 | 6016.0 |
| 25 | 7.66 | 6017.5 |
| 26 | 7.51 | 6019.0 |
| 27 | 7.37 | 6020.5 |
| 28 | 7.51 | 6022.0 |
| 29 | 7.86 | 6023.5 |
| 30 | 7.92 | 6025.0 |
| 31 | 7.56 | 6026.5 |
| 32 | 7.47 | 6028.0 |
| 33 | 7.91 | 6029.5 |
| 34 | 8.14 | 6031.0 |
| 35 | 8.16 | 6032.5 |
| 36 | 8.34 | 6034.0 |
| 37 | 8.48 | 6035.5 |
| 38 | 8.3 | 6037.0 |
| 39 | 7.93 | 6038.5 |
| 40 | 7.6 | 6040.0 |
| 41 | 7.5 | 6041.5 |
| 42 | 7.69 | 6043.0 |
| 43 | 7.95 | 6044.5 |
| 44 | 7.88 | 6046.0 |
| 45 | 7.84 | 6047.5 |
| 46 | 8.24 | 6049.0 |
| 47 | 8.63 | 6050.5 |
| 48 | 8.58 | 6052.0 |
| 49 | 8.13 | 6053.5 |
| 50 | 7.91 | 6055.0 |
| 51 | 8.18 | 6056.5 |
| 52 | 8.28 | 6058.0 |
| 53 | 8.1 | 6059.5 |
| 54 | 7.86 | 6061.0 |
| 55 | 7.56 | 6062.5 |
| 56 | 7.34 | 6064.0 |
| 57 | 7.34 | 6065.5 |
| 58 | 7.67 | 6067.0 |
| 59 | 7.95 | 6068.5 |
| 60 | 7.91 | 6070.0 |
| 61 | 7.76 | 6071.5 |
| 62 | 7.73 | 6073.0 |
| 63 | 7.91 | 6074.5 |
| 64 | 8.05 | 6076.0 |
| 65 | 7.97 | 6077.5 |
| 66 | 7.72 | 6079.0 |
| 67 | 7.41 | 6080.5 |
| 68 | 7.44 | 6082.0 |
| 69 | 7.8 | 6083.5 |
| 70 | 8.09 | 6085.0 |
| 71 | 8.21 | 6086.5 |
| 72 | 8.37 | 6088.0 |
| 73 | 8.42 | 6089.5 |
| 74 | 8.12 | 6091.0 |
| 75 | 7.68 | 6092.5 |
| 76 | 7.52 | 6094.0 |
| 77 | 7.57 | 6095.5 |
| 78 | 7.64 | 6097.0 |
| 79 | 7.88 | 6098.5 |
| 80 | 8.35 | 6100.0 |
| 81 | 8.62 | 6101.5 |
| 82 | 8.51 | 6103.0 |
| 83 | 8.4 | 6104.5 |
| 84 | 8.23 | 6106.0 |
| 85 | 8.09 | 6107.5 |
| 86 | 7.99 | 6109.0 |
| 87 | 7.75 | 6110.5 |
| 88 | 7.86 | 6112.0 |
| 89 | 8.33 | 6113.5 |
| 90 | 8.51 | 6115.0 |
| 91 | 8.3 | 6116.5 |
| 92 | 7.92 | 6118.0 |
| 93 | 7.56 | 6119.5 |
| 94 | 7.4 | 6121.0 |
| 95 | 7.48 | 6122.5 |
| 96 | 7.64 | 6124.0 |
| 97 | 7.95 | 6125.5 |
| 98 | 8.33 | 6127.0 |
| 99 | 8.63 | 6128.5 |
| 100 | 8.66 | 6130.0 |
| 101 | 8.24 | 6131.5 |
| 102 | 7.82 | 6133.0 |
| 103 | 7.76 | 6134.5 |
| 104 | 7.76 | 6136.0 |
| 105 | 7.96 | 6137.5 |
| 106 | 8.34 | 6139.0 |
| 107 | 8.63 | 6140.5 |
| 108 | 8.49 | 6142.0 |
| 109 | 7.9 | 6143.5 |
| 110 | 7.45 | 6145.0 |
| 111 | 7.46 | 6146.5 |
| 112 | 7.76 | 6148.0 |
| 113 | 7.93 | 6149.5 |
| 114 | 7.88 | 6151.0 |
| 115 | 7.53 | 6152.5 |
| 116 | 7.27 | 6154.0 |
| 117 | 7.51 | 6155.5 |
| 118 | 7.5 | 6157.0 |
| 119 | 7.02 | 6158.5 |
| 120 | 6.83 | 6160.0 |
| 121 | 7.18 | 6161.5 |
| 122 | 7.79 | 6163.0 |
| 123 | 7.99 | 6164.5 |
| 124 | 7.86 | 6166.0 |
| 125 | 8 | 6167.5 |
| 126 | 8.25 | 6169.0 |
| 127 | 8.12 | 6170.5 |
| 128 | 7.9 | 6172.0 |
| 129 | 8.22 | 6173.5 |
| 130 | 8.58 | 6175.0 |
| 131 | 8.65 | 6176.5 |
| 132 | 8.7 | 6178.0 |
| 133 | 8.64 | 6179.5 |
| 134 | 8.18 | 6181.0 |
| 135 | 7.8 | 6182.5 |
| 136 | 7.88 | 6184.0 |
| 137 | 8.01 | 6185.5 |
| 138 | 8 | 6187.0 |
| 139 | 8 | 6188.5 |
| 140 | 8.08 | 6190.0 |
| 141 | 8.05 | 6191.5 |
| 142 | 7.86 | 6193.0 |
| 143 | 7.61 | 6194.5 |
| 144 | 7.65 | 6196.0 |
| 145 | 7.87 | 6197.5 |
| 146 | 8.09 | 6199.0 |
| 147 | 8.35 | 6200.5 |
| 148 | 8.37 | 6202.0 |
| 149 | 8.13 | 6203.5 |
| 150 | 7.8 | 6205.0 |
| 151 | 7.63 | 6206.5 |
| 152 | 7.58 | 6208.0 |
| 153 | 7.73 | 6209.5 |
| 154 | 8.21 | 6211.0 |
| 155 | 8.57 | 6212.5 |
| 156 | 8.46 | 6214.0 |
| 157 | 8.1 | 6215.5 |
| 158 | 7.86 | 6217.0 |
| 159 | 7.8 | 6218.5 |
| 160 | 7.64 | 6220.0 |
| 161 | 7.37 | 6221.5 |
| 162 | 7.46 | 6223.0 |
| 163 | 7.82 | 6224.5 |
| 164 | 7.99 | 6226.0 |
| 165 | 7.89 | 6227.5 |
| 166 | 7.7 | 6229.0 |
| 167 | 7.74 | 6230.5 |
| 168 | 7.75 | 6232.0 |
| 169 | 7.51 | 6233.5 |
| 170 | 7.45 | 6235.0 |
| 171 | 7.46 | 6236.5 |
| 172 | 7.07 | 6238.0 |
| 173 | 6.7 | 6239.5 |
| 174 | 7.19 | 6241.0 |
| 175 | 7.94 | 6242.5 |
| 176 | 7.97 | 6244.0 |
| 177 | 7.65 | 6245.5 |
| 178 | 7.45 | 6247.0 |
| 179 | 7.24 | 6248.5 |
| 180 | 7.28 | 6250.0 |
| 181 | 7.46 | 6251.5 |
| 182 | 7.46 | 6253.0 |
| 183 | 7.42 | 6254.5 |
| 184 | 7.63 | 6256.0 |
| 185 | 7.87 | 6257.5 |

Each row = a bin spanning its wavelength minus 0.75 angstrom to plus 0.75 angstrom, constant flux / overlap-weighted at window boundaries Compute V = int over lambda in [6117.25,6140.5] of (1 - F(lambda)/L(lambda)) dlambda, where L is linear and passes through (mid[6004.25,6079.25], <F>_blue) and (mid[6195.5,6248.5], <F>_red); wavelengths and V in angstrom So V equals -0.4 angstrom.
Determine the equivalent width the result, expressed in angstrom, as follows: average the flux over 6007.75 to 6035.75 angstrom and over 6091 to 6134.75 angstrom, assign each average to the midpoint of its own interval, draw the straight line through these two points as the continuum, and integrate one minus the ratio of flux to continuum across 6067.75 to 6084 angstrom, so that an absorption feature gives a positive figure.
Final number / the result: 0.4 angstrom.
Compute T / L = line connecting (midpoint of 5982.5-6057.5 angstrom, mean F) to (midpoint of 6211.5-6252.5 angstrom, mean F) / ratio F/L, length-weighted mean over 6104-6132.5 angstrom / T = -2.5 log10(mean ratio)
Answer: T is -0.035 mag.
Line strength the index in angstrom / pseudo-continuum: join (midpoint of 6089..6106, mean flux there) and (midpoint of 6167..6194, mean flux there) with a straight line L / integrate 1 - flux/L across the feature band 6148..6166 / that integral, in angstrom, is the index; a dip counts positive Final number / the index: 1.36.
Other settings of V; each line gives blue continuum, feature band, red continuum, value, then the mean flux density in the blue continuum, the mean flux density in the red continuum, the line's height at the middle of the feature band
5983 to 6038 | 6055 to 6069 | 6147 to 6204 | 0.2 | 7.92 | 7.92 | 7.92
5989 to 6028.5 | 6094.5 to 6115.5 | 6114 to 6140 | -0.3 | 7.82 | 8.02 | 7.99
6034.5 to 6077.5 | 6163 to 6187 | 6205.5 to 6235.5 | -1.0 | 7.94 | 7.82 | 7.85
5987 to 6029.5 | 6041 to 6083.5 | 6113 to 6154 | 0.1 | 7.83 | 7.97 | 7.89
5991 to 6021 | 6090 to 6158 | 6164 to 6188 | 1.0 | 7.86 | 8.17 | 8.08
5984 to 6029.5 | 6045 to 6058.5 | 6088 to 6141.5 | -0.4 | 7.85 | 8.06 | 7.94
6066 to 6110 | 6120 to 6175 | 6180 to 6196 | 0.7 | 7.96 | 7.94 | 7.95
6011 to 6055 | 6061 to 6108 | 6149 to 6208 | 0.2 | 7.97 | 7.91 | 7.95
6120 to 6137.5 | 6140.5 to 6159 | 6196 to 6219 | 0.7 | 7.96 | 8.03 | 7.98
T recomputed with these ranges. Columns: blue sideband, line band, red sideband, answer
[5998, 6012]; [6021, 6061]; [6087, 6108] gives 0.006 mag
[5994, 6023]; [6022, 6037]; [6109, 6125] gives -0.013 mag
